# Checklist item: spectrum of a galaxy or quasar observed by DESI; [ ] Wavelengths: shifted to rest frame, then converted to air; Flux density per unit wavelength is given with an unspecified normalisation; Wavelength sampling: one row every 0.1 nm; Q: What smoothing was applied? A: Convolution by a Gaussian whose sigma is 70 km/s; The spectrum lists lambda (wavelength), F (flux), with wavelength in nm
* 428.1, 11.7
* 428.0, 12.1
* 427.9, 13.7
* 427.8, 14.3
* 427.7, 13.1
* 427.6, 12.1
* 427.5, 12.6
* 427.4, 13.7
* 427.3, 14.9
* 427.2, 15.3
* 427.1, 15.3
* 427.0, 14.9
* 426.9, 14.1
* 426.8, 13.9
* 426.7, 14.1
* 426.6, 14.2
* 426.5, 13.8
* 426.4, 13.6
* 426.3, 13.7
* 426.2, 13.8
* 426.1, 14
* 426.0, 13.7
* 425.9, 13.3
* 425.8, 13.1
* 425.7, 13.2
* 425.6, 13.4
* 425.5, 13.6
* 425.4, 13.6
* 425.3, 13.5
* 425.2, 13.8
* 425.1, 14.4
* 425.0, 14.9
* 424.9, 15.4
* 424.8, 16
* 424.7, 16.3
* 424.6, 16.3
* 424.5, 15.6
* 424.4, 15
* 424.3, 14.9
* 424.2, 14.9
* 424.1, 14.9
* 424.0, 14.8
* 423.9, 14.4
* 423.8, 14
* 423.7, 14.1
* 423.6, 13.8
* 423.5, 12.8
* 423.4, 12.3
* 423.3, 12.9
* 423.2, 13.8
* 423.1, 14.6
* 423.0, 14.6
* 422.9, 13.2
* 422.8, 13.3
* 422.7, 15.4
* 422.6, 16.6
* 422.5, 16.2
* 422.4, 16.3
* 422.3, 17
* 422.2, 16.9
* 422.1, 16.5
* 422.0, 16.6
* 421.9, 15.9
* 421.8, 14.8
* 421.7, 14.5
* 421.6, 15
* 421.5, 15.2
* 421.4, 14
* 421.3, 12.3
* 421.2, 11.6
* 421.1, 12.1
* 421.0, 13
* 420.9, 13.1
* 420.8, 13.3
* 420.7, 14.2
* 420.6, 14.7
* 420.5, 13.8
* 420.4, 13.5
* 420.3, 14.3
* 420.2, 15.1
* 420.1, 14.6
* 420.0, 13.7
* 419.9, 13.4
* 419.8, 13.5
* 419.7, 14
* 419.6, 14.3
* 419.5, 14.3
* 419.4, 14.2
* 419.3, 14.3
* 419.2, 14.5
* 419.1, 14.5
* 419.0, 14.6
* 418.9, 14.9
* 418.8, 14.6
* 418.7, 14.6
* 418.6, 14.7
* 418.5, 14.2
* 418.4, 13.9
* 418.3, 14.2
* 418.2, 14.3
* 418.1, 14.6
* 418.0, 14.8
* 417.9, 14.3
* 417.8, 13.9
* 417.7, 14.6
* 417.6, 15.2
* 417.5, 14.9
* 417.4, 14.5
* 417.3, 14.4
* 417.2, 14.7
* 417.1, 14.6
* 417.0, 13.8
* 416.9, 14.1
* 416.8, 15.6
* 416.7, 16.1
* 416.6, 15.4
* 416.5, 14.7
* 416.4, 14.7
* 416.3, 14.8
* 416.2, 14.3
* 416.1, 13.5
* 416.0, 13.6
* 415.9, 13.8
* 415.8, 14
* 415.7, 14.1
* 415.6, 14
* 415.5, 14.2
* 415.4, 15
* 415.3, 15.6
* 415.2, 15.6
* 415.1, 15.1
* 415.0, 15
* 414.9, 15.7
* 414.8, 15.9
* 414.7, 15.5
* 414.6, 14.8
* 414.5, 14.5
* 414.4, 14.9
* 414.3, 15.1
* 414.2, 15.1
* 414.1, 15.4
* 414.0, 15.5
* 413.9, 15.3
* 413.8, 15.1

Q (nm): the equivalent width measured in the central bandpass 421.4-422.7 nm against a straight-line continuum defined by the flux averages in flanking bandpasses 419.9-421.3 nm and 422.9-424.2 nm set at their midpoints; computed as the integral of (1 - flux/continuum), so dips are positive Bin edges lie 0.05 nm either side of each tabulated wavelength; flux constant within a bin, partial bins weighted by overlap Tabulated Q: -0.20 nm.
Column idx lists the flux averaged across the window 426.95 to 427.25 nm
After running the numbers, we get 15.2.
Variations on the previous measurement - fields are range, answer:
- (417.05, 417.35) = 14.6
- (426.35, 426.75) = 13.9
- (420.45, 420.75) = 14.2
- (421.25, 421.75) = 14.2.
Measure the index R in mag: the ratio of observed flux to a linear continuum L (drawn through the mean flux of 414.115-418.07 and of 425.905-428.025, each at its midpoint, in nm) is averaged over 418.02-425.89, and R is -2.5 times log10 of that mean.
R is -0.01 mag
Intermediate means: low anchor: 14.7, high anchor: 13.9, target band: 14.4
